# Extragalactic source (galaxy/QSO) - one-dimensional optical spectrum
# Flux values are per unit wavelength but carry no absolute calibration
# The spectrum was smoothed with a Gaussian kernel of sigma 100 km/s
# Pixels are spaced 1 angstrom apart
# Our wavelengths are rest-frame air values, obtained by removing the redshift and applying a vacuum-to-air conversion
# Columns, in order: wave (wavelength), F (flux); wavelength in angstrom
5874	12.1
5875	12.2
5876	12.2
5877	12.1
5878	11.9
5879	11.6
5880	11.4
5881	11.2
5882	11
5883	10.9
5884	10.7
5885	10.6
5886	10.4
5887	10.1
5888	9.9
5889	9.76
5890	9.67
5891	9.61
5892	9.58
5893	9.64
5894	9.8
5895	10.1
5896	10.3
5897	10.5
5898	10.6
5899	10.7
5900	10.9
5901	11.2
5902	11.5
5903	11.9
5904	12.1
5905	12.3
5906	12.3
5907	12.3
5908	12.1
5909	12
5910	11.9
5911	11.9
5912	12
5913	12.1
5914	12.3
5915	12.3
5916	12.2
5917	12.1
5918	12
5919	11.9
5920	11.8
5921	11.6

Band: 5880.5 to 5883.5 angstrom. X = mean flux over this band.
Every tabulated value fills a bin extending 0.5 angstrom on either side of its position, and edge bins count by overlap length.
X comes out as 11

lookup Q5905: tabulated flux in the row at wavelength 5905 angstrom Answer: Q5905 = 12.3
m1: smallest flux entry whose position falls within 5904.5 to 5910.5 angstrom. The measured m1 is 11.9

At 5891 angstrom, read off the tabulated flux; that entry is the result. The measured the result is 9.61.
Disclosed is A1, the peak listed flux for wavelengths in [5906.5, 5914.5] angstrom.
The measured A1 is 12.3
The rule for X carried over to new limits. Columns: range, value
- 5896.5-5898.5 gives 10.6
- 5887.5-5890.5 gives 9.78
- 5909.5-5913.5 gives 12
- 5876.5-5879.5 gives 11.9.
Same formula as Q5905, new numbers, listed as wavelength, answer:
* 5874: 12.1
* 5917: 12.1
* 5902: 11.5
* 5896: 10.3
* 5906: 12.3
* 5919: 11.9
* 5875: 12.2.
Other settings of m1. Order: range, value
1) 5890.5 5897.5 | 9.58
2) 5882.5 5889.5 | 9.76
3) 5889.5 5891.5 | 9.61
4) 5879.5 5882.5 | 11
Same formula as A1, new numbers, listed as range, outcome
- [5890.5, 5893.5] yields 9.64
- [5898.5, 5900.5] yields 10.9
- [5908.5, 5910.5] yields 12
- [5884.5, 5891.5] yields 10.6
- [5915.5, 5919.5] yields 12.2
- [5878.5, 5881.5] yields 11.6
